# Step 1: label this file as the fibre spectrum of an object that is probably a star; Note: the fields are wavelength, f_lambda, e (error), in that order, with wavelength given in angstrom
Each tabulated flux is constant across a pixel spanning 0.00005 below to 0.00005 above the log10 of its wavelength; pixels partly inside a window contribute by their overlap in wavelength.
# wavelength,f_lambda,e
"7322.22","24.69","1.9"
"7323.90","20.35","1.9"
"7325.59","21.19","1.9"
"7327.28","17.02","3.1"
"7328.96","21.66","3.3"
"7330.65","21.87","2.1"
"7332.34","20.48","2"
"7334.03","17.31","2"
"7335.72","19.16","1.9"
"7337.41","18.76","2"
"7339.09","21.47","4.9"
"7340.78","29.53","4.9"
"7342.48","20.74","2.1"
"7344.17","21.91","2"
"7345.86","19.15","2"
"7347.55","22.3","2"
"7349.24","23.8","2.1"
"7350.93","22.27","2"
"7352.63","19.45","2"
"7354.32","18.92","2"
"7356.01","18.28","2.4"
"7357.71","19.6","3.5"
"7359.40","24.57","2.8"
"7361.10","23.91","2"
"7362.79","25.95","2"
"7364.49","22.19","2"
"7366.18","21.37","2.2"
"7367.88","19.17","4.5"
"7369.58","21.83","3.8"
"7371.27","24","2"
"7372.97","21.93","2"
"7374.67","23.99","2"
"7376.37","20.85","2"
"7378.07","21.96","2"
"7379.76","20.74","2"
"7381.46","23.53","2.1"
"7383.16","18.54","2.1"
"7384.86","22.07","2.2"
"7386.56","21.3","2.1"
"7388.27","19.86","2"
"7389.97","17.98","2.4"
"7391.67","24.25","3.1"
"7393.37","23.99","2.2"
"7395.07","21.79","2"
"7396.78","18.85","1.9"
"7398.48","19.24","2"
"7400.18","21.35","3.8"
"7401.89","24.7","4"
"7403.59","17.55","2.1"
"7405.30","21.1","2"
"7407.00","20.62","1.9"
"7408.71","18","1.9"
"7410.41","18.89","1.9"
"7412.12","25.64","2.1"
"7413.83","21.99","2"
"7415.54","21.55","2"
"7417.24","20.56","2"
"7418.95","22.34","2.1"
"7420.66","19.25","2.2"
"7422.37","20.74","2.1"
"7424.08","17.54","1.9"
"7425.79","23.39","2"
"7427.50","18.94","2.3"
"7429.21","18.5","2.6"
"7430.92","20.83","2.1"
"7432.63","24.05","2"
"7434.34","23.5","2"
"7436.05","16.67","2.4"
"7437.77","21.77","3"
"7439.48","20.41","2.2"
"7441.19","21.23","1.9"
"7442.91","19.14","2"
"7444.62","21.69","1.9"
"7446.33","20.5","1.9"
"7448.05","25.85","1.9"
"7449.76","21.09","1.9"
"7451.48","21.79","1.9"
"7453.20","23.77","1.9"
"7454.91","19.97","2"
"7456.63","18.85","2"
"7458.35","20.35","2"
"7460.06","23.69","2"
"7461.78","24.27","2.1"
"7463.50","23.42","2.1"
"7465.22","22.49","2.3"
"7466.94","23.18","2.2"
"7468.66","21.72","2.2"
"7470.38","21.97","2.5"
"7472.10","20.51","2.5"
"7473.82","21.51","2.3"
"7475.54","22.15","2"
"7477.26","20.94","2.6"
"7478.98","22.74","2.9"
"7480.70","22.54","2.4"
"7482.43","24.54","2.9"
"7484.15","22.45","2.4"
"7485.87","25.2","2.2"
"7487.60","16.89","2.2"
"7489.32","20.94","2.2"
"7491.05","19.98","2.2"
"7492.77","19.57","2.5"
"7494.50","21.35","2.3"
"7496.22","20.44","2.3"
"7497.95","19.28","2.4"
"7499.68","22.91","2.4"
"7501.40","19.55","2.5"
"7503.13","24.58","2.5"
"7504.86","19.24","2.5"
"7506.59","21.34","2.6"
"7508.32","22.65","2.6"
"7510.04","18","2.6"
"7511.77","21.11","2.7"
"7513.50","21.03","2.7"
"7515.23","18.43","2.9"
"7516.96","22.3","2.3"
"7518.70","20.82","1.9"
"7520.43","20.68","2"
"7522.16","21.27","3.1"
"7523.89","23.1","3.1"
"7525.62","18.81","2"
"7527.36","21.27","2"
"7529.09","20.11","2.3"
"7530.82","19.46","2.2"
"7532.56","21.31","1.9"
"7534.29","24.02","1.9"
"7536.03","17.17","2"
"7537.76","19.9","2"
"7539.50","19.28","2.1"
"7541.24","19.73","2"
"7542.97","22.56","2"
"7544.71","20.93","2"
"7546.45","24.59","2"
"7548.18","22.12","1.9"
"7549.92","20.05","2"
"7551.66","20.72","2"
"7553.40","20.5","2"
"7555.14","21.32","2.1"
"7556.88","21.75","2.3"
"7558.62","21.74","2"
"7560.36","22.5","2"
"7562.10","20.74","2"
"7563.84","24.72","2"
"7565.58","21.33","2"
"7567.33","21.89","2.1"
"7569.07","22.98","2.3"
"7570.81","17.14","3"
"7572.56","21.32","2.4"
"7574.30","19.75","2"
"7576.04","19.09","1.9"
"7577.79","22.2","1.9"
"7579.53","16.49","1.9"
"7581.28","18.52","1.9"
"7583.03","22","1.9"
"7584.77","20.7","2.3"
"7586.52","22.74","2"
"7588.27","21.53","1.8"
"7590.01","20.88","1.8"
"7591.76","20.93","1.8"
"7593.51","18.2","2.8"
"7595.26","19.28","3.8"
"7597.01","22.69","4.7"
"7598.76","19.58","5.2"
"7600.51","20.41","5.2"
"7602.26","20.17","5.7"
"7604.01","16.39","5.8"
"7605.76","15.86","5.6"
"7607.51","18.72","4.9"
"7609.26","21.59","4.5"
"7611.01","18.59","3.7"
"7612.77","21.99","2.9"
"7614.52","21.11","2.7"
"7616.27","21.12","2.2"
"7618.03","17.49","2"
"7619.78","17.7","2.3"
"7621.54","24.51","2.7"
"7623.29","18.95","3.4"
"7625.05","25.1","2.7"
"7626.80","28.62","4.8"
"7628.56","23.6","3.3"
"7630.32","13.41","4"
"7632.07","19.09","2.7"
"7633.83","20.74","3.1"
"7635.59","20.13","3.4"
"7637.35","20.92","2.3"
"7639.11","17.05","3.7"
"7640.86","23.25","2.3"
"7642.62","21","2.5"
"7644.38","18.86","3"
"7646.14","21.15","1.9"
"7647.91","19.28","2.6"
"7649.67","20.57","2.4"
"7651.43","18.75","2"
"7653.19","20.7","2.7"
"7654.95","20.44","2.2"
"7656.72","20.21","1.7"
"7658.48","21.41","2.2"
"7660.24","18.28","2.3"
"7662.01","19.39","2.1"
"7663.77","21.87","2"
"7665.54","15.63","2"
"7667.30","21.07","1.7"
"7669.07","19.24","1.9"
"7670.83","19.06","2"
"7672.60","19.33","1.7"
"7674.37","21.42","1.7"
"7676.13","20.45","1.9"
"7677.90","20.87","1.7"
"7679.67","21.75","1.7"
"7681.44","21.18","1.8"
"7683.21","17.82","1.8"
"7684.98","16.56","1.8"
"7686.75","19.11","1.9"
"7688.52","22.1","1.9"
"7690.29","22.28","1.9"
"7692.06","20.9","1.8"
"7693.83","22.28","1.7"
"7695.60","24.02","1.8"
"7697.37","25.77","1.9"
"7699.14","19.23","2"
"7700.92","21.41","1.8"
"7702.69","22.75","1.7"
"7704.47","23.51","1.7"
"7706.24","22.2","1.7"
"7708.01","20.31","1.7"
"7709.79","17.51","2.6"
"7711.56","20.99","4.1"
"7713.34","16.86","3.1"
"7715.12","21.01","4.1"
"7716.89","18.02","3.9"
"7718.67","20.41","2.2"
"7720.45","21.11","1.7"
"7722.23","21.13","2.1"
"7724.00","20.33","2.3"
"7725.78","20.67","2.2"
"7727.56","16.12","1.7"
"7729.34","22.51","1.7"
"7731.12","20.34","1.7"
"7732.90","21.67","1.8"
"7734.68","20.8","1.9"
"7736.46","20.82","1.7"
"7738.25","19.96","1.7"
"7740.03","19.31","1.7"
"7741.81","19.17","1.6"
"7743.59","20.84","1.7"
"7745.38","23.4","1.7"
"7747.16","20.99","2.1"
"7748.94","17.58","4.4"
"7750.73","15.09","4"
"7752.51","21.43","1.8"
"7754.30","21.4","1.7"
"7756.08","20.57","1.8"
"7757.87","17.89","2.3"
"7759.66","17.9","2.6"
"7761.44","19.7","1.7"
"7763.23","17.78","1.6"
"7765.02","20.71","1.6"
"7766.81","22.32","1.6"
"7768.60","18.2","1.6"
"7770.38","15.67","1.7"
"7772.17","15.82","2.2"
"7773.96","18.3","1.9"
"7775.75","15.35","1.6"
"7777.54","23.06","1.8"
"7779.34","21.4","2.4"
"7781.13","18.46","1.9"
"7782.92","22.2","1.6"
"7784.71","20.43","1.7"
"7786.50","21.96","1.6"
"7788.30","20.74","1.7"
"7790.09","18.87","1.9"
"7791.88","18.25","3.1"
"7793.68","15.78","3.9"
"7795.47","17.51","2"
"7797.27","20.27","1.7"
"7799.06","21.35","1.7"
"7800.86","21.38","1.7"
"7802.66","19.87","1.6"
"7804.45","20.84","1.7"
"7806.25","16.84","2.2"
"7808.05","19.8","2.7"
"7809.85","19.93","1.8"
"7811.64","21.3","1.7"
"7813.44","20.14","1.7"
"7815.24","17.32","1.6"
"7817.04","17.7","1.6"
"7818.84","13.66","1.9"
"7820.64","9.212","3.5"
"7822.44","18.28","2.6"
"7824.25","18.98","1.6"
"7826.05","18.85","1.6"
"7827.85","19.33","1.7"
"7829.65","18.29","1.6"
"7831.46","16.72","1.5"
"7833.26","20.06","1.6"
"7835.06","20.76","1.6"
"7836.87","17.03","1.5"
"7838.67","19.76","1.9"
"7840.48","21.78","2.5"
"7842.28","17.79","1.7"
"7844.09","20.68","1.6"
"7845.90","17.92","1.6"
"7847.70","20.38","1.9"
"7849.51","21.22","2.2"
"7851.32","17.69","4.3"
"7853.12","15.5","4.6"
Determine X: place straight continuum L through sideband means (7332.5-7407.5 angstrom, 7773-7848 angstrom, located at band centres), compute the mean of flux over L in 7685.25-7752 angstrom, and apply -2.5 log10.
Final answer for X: -0.06 mag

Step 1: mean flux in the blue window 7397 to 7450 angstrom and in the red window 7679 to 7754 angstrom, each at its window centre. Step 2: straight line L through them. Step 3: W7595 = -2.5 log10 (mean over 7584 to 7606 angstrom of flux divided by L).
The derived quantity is 0.033 mag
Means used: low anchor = 20.9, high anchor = 20.5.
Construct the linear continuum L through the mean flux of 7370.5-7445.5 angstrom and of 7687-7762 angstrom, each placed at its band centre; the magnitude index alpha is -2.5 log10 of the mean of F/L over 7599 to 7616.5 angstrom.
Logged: 0.06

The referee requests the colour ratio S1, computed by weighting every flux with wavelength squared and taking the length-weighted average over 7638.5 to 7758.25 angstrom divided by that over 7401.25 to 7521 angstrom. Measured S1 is 1.02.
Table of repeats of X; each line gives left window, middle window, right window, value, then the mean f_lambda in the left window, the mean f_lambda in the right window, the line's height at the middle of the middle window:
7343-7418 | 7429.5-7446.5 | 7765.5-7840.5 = 0.01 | 21.4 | 18.9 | 21.1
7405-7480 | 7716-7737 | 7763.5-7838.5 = -0.05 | 21.4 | 18.9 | 19.4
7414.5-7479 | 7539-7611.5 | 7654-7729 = 0.01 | 21.4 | 20.4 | 20.9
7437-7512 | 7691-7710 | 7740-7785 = -0.11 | 21.5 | 19.4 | 19.9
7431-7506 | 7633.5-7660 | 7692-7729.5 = 0.04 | 21.6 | 20.8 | 21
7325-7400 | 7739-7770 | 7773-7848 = -0.02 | 21.3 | 19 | 19.3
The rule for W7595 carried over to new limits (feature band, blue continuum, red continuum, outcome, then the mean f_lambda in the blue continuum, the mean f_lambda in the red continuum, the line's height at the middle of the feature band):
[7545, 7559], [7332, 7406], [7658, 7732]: -0.04 mag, 21.4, 20.4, 20.9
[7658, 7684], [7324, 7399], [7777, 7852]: 0.00 mag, 21.3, 19.1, 19.8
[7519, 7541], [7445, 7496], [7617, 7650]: 0.05 mag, 21.9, 20.6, 21.4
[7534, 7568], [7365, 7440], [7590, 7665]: -0.04 mag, 21.1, 20.2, 20.5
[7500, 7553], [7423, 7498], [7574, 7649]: 0.00 mag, 21.4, 20.3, 20.9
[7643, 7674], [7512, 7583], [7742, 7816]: 0.02 mag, 20.9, 19.5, 20.2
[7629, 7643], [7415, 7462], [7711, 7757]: 0.05 mag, 21.1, 20.1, 20.4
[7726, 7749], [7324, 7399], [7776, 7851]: -0.05 mag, 21.3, 19.1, 19.5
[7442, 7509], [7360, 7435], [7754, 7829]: -0.04 mag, 21.4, 18.9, 20.9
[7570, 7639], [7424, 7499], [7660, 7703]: 0.04 mag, 21.4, 20.6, 20.9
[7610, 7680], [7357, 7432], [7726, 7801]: -0.01 mag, 21.3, 19.6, 20.1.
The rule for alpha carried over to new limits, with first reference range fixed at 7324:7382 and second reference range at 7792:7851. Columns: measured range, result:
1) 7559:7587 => -0.04 mag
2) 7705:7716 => -0.03 mag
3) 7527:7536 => -0.02 mag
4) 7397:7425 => 0.02 mag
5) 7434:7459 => -0.01 mag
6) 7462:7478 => -0.07 mag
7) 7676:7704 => -0.09 mag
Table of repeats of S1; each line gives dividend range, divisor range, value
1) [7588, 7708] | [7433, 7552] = 1.00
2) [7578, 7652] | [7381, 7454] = 1.01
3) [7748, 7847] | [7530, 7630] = 0.96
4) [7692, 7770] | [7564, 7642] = 1.03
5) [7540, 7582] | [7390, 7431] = 1.05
